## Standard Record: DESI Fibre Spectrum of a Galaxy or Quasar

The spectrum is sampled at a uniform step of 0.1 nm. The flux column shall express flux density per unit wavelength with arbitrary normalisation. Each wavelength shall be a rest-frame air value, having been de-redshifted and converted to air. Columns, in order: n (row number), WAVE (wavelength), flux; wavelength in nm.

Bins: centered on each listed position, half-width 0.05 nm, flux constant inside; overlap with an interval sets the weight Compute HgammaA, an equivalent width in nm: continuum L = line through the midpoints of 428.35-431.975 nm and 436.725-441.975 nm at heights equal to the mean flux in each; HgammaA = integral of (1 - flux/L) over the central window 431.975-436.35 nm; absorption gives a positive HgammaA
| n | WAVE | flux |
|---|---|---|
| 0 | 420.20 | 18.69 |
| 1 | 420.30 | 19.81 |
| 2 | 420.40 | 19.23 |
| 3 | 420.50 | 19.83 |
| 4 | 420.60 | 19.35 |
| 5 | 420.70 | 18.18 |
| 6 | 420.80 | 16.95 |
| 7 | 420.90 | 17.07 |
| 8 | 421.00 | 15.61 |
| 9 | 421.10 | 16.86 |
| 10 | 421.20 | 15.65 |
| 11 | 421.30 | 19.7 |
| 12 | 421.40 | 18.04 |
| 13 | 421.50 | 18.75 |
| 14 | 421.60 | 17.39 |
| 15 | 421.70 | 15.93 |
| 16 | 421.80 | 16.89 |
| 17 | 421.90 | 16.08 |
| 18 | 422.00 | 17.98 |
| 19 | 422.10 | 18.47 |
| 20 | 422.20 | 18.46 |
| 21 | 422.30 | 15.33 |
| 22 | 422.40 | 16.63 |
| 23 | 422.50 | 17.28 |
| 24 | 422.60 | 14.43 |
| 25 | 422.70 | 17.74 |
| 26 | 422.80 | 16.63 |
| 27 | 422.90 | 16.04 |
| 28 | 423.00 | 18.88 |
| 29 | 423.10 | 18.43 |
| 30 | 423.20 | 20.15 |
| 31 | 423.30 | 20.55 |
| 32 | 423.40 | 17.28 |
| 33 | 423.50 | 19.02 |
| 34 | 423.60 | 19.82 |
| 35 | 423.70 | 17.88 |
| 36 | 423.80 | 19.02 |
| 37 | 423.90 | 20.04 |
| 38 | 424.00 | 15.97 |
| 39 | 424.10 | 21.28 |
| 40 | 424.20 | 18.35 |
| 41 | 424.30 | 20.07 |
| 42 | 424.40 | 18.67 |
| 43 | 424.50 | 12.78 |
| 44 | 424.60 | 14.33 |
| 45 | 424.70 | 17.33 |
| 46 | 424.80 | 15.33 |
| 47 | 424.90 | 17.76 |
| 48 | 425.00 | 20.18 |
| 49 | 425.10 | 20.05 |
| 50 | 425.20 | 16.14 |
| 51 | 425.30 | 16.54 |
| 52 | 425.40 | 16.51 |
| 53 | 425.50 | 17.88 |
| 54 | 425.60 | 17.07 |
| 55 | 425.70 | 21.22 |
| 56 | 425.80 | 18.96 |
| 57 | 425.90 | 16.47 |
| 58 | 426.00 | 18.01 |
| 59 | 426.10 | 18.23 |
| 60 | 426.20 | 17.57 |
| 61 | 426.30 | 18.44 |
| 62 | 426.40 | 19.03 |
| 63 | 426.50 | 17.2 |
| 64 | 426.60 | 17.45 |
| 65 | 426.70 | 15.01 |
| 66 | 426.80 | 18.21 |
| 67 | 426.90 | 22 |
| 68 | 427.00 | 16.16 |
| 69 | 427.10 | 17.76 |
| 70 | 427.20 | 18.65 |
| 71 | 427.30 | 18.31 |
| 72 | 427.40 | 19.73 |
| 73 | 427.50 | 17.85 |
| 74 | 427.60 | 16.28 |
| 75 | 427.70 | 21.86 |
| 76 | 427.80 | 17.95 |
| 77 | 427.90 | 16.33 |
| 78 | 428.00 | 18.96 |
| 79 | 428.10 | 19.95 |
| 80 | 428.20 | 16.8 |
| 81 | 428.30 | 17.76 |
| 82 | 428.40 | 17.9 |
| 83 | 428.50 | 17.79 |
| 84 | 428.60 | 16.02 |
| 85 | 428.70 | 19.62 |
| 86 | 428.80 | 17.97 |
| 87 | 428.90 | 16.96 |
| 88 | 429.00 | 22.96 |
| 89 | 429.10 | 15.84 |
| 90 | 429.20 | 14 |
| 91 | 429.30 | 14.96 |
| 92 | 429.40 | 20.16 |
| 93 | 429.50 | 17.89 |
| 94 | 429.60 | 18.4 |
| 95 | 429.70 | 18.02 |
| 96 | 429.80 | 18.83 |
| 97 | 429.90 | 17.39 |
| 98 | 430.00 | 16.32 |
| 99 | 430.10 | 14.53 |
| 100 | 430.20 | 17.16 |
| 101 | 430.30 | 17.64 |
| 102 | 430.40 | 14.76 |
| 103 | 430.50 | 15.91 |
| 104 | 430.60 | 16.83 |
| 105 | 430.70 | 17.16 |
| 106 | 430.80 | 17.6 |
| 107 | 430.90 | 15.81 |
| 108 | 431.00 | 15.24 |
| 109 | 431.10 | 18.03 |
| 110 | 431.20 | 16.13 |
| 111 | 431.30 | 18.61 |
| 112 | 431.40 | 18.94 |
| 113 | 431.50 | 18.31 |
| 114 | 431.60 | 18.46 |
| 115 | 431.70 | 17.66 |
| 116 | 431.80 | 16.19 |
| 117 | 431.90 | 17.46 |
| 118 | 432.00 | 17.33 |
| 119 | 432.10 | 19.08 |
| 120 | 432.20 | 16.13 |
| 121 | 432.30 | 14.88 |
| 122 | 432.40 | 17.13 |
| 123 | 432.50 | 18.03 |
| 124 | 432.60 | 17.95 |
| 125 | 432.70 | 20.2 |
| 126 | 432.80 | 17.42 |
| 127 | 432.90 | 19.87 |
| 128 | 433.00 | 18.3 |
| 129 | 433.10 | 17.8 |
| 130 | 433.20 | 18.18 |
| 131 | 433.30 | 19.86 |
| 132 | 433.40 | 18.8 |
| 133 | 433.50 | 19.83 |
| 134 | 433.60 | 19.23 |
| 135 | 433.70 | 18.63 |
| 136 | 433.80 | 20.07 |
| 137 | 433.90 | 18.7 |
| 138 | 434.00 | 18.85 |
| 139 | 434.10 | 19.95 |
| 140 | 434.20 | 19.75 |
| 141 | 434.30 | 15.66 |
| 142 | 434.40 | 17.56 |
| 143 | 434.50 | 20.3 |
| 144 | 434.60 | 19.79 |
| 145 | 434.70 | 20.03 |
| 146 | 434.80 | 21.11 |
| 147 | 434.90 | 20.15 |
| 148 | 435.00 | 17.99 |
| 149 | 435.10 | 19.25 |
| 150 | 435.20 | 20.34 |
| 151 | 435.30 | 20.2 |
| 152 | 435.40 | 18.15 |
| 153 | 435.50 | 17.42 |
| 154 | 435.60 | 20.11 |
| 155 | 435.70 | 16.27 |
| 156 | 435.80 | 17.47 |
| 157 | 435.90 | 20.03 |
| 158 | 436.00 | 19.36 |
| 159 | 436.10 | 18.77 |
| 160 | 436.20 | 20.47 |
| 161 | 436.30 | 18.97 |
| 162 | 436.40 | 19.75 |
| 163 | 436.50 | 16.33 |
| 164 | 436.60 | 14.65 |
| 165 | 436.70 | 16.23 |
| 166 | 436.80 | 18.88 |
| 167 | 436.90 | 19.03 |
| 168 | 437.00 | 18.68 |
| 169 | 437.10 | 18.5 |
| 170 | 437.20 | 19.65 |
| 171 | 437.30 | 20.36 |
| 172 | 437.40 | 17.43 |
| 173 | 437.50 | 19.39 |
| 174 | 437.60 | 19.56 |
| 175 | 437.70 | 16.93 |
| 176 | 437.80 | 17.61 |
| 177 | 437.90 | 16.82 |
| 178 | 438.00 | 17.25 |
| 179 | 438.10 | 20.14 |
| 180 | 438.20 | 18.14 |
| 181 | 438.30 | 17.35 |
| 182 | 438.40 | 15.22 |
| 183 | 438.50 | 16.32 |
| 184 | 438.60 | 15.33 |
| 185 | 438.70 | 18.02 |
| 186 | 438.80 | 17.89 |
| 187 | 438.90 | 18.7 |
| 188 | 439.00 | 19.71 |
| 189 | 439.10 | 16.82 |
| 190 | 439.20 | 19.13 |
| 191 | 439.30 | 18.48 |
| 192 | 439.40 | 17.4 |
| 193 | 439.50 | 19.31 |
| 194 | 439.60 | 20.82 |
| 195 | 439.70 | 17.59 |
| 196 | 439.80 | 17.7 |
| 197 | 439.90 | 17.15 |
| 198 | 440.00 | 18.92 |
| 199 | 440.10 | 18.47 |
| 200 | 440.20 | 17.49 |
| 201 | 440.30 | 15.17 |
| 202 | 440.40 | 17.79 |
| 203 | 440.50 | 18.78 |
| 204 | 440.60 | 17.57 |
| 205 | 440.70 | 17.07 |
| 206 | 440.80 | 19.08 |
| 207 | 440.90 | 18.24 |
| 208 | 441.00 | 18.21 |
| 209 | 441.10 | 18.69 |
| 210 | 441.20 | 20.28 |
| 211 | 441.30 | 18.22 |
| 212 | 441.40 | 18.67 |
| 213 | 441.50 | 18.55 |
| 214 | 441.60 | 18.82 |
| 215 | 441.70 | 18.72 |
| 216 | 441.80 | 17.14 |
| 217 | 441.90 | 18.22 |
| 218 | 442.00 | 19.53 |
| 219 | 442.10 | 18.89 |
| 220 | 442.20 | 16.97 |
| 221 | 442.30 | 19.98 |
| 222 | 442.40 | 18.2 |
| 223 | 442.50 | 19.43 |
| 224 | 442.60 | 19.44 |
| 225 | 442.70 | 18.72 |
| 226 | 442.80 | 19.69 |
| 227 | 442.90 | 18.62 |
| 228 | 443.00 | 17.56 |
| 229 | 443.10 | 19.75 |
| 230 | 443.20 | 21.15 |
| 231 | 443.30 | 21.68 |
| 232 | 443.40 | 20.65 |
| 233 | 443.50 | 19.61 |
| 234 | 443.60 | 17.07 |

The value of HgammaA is -0.27 nm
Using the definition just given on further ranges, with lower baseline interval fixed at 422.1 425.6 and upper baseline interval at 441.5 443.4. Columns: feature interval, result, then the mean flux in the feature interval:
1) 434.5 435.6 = -0.058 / 19.5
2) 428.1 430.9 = 0.125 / 17.3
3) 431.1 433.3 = 0.056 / 17.9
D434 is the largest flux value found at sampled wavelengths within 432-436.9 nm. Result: 21.11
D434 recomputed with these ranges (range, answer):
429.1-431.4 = 20.16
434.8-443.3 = 21.68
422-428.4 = 22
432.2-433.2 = 20.2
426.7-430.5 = 22.96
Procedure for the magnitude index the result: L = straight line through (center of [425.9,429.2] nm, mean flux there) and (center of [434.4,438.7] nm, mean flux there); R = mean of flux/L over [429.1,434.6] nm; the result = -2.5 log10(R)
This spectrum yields 0.03 mag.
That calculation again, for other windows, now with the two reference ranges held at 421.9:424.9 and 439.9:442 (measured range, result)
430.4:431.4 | 0.07 mag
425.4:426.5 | -0.02 mag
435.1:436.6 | -0.04 mag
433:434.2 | -0.06 mag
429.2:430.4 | 0.05 mag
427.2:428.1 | -0.04 mag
